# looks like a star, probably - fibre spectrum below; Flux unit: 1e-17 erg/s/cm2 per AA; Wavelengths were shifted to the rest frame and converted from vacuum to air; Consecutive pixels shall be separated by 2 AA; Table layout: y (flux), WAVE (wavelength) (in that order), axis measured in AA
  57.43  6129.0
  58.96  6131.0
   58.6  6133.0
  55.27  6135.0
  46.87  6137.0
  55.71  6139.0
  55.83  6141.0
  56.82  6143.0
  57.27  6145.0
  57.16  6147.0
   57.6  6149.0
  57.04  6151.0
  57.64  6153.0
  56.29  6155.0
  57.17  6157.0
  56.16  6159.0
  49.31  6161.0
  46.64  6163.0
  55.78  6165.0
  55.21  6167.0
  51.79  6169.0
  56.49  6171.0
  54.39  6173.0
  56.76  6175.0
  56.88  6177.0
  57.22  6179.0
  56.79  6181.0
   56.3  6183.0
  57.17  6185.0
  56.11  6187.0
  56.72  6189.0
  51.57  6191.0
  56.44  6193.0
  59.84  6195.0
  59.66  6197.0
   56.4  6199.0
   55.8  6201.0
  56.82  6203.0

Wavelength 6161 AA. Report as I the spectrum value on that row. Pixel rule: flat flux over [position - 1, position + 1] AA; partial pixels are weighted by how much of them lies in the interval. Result 49.31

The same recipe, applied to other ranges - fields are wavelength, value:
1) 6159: 56.16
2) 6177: 56.88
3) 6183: 56.3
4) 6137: 46.87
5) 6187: 56.11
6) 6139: 55.71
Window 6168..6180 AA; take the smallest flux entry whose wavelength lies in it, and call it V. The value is 51.79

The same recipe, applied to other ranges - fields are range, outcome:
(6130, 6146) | 46.87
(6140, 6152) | 55.83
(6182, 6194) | 51.57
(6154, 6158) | 56.29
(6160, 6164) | 46.64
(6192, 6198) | 56.44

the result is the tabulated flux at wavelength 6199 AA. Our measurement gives 56.4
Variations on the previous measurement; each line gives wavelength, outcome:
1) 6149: 57.6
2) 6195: 59.84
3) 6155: 56.29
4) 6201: 55.8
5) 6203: 56.82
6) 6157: 57.17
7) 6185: 57.17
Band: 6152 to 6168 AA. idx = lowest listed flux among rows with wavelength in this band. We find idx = 46.64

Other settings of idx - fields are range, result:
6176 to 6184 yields 56.3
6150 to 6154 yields 57.04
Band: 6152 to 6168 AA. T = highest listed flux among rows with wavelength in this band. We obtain 57.64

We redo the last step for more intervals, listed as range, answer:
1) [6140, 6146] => 57.27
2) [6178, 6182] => 57.22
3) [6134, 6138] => 55.27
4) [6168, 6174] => 56.49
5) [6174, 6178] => 56.88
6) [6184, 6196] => 59.84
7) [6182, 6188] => 57.17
